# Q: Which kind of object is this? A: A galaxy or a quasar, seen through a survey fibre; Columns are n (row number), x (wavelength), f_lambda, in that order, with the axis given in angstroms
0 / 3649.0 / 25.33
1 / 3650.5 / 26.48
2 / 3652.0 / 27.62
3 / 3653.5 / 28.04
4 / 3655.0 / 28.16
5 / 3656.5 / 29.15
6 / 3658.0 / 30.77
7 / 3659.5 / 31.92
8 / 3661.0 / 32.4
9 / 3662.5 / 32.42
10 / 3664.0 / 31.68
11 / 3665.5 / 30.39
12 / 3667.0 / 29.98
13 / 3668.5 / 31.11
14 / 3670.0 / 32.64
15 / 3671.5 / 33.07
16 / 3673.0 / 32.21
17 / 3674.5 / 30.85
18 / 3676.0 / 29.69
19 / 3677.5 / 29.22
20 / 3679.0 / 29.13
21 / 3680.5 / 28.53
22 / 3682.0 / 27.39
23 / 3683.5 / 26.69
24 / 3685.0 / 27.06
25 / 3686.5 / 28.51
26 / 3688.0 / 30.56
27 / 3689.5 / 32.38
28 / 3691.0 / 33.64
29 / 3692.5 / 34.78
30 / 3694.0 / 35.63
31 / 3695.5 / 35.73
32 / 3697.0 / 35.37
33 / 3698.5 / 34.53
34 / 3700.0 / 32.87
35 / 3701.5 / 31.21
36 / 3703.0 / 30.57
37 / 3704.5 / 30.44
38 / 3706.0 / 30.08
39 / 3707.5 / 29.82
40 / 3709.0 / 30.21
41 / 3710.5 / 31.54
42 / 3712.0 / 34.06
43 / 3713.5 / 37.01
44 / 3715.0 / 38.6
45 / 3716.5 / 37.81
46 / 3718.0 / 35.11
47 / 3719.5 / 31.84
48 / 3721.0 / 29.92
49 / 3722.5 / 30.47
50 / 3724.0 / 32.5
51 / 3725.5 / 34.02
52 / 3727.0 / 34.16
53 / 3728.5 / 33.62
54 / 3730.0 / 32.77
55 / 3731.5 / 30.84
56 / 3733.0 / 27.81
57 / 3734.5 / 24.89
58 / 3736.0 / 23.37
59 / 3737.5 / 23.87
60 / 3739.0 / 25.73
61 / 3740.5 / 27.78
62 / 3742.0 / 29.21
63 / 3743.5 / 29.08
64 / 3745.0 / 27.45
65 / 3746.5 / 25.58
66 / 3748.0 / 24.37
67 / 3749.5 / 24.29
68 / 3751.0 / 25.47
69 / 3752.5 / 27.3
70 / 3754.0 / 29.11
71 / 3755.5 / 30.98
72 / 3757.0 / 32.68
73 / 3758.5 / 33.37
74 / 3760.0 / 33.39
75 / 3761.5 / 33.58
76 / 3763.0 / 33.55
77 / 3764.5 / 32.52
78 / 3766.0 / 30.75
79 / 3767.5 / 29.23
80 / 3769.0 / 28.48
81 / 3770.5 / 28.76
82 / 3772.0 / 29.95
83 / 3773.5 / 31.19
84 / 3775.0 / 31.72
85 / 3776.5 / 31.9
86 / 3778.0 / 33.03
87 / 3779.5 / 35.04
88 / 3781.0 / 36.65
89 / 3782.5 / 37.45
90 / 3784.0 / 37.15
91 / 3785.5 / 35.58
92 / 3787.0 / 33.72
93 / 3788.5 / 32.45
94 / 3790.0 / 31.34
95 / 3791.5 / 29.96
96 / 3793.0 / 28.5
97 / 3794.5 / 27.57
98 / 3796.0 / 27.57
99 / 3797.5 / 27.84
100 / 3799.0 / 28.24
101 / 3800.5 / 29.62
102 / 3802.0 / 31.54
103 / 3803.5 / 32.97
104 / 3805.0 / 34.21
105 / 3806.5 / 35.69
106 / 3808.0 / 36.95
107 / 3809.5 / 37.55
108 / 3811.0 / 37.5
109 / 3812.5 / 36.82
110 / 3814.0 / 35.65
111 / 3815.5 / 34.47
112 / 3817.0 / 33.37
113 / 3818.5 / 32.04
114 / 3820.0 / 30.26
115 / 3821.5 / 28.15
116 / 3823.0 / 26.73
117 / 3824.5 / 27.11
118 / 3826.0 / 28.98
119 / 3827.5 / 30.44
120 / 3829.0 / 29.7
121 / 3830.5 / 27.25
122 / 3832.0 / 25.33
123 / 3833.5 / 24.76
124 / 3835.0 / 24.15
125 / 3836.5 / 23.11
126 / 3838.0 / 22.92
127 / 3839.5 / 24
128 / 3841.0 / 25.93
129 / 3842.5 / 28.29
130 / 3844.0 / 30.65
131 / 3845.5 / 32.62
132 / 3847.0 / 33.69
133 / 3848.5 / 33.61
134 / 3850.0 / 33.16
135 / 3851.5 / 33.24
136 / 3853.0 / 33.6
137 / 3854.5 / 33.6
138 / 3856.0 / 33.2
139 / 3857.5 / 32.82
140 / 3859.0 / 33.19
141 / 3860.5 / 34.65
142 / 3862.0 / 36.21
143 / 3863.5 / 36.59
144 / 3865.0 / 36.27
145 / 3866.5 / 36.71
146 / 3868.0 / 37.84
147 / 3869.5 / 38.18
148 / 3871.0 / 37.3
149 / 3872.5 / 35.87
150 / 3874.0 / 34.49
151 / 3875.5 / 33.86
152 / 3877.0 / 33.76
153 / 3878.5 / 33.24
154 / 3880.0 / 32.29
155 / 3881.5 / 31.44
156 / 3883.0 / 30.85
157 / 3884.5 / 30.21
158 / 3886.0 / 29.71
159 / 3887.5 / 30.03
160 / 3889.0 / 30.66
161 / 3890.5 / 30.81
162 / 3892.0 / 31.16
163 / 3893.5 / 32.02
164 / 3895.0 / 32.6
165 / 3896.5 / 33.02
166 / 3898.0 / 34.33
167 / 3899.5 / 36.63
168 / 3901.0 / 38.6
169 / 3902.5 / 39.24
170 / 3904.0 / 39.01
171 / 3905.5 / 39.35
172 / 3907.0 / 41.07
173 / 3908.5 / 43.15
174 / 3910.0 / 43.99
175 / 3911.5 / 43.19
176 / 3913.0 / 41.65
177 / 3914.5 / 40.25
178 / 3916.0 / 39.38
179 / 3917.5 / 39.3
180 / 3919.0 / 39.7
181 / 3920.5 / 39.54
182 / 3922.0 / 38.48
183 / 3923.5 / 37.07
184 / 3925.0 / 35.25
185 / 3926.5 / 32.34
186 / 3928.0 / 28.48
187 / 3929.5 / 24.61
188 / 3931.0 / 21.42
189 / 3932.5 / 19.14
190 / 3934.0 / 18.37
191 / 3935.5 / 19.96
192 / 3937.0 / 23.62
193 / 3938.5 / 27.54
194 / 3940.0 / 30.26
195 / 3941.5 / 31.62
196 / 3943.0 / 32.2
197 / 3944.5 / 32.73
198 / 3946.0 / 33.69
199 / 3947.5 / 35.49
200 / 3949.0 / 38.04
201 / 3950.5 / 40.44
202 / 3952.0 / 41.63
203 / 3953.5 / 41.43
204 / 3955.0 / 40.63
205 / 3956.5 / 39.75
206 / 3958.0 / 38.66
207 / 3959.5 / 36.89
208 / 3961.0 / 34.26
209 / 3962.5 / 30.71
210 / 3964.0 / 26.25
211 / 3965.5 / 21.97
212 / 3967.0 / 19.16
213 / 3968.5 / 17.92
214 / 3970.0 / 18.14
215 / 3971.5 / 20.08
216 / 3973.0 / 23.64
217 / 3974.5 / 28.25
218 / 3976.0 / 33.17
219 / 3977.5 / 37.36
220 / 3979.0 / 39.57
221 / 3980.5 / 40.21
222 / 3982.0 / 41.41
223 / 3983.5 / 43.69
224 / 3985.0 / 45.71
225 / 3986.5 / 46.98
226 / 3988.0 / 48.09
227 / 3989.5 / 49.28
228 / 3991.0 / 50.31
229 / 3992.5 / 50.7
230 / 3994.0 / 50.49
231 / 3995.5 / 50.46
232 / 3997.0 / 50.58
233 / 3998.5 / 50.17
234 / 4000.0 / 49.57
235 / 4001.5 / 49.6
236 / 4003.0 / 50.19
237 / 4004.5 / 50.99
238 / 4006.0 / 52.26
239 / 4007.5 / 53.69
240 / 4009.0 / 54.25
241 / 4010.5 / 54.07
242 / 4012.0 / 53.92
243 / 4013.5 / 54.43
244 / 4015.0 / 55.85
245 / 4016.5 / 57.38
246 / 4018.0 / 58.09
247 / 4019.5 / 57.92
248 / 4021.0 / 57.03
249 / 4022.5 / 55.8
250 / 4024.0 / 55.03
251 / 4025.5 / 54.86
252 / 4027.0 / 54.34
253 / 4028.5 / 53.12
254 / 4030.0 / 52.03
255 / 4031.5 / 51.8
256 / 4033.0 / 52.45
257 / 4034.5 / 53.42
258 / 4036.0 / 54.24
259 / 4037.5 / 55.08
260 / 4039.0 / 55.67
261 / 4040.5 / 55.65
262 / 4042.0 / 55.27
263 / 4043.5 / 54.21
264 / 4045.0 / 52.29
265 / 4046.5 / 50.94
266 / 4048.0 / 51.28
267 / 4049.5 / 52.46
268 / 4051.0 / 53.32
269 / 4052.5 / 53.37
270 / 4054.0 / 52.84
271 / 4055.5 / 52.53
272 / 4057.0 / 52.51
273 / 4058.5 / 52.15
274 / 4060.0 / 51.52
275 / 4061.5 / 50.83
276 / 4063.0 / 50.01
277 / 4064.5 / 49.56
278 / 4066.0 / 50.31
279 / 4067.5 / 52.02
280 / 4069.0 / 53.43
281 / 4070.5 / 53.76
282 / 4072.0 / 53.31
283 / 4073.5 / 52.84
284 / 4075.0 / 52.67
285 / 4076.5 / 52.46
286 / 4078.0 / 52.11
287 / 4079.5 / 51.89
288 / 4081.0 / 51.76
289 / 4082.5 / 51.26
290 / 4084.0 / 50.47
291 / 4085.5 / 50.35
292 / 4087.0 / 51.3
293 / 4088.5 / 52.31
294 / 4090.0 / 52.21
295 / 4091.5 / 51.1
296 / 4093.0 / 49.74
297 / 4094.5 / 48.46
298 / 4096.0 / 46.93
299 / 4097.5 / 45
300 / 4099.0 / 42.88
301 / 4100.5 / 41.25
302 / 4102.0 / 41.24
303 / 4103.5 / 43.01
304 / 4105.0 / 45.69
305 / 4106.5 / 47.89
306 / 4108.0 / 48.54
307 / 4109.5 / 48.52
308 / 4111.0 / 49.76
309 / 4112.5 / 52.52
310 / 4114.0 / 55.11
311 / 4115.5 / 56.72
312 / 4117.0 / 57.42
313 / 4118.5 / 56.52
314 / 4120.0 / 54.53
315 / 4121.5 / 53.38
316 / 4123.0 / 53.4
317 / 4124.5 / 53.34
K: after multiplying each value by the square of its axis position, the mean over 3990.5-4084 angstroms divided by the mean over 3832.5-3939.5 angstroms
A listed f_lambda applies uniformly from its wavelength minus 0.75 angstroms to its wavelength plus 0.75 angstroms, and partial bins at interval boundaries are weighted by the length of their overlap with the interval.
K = 1.7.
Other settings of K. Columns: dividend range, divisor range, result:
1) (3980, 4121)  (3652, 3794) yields 1.96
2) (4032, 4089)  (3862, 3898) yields 1.72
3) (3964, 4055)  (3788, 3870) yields 1.67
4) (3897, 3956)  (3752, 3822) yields 1.16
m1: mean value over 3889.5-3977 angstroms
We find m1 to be 33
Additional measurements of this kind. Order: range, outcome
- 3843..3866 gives 33.8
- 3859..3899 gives 33.6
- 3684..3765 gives 31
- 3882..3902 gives 32.4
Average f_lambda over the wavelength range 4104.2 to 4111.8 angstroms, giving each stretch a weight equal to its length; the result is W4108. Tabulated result 48.1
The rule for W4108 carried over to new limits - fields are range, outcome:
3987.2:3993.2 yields 49.6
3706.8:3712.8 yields 31.5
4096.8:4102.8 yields 42.6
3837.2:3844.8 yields 26.4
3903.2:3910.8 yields 41.3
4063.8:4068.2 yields 50.6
